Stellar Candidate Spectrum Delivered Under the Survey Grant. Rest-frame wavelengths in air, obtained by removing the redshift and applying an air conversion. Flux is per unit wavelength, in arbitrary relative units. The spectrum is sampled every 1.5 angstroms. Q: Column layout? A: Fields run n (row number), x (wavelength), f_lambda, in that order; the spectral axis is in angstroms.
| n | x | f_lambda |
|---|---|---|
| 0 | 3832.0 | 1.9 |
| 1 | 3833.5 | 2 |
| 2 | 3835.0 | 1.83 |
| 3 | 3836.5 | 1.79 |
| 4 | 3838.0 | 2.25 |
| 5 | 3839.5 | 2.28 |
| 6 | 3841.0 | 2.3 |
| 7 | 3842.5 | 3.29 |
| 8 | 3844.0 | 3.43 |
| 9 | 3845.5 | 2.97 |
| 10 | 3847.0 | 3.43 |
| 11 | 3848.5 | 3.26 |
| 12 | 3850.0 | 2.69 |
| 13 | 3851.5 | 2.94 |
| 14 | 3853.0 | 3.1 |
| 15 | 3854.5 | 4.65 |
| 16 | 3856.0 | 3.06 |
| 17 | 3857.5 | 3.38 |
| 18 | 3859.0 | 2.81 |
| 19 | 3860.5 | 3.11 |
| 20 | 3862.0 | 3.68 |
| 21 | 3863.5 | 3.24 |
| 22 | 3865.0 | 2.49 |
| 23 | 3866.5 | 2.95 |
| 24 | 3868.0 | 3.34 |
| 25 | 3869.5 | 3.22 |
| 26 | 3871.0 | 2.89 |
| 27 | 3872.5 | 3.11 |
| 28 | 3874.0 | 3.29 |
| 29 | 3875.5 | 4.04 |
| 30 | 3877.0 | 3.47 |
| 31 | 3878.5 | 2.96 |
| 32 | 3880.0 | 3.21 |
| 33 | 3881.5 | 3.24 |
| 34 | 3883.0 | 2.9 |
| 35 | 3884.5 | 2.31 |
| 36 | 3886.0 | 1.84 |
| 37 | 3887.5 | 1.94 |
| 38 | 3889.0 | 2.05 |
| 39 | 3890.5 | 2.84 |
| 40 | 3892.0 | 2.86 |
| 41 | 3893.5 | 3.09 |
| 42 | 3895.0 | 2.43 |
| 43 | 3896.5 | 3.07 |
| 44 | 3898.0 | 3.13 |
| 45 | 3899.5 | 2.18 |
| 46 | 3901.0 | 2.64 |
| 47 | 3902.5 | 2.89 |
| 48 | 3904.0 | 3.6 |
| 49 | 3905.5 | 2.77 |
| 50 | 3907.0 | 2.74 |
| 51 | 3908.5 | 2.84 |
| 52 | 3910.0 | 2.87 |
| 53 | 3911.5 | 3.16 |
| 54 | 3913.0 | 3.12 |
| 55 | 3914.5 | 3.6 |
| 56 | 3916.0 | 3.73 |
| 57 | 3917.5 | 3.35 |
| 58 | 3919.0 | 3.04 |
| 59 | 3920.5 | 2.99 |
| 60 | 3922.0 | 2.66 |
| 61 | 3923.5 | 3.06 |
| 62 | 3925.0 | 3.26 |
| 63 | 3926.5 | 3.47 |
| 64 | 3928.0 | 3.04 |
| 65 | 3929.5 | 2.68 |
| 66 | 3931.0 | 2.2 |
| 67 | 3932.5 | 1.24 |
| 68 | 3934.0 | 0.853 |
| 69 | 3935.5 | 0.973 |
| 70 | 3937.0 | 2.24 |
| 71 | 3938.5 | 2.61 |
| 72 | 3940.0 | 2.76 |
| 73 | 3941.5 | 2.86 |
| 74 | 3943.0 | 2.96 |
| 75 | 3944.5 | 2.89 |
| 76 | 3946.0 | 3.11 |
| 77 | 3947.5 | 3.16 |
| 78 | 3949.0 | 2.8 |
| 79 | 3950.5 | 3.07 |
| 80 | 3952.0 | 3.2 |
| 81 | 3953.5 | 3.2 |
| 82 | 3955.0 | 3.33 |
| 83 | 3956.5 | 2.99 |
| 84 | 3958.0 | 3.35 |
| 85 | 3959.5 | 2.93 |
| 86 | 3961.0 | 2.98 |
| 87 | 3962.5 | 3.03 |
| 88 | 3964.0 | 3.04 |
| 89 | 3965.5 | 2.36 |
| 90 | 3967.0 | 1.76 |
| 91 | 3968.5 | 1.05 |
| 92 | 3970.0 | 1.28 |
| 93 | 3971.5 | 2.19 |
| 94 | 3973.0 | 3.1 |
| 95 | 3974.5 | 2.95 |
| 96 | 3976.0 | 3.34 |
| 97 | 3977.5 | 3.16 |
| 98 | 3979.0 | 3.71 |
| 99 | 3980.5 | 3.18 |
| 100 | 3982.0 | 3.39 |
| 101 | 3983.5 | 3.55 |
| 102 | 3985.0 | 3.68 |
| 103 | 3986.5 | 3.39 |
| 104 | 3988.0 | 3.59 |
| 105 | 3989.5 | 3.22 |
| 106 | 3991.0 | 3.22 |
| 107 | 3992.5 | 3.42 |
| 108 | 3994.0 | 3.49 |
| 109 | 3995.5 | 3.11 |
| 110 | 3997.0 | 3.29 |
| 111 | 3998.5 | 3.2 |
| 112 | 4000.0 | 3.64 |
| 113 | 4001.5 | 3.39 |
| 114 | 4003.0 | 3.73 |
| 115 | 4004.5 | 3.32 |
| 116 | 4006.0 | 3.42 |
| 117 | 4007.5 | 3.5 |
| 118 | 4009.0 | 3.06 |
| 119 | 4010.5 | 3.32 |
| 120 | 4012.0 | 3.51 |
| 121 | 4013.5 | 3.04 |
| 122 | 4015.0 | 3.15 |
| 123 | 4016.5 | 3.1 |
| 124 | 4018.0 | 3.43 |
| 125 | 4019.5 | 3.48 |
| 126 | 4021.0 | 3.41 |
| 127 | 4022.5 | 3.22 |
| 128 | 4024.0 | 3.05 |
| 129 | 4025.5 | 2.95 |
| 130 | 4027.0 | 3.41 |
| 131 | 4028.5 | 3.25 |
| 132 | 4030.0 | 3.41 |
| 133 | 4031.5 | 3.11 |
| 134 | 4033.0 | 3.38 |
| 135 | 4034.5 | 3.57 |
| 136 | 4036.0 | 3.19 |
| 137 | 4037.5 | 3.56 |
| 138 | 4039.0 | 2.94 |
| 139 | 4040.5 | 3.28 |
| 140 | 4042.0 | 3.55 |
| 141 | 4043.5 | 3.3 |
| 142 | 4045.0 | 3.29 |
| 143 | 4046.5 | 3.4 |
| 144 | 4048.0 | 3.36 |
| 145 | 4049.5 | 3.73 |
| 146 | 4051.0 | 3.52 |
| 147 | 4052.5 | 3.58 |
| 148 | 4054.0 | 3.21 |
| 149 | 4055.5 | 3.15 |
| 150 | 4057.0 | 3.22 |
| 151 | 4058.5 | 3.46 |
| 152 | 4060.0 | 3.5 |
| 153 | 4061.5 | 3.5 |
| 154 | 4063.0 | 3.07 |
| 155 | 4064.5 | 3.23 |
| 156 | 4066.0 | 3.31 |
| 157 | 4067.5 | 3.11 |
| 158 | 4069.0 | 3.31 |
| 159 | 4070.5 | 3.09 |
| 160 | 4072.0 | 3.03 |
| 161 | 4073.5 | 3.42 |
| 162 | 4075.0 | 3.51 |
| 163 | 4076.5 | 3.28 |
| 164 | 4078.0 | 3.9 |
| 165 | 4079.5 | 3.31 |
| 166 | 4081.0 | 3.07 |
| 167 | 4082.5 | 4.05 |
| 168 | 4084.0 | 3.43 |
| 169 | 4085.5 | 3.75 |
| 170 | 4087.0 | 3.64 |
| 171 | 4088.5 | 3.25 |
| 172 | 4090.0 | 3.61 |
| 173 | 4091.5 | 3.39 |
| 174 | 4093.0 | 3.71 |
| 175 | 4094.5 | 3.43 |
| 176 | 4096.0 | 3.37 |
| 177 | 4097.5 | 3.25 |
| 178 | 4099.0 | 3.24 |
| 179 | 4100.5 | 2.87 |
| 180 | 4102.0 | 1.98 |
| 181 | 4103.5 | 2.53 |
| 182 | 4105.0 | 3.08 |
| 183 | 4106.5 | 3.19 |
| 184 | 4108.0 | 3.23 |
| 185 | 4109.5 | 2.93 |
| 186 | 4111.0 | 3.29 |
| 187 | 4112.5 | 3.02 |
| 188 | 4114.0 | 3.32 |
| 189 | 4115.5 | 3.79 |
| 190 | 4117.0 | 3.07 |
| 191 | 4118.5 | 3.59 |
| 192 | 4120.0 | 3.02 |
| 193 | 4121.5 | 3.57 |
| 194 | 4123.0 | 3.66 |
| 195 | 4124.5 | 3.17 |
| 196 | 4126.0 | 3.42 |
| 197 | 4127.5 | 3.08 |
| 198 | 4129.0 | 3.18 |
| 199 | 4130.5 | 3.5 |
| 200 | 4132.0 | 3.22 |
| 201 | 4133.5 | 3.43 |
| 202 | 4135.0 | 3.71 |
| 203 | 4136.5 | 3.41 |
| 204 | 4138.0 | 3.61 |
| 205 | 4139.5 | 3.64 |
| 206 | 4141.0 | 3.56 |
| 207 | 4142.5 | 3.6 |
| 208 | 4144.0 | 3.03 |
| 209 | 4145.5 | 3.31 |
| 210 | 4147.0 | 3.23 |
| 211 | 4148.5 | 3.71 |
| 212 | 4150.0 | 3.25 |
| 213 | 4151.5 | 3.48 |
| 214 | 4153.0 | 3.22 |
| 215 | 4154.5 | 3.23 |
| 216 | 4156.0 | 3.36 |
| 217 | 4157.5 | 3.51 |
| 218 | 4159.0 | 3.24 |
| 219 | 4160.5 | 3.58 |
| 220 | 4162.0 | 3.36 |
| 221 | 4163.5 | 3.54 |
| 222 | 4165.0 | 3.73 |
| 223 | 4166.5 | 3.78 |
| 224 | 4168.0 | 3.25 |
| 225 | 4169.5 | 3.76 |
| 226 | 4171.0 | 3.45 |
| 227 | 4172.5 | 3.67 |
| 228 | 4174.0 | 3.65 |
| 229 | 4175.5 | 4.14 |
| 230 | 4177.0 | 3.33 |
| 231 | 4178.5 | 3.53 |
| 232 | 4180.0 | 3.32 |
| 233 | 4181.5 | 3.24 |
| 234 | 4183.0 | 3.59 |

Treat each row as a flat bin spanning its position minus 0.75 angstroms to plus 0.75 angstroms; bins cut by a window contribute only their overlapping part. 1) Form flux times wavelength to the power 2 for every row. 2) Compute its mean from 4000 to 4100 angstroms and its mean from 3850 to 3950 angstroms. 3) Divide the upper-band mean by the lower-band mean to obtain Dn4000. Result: 1.25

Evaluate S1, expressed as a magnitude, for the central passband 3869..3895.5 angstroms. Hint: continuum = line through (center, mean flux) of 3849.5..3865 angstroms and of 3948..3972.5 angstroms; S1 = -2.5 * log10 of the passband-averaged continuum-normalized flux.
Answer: 0.08 mag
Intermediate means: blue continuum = 3.24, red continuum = 2.67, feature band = 2.87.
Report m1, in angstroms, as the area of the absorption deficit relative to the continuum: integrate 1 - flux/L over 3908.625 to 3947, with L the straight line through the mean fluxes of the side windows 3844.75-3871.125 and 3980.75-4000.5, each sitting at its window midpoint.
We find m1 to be 6.3 angstroms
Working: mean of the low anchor 3.19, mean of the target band 2.75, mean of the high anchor 3.39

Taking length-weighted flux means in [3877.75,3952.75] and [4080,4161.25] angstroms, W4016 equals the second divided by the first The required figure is 1.20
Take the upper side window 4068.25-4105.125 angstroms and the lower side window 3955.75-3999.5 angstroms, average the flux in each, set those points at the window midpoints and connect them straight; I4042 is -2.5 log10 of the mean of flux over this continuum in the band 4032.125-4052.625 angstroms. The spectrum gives -0.07 mag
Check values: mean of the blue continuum 3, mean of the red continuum 3.3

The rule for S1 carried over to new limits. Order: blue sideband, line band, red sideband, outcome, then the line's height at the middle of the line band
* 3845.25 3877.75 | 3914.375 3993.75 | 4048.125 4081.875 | 0.147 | 3.29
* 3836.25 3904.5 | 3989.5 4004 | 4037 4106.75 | -0.065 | 3.18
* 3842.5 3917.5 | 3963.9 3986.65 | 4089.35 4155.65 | 0.125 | 3.14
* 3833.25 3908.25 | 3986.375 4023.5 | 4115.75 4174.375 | -0.060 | 3.16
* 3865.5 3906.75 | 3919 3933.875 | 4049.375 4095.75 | 0.128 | 3.01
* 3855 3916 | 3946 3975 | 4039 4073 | 0.145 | 3.13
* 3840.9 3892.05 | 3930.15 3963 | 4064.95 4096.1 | 0.195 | 3.19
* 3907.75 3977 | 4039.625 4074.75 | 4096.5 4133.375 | -0.101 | 3.04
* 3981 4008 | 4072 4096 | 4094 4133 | -0.080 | 3.25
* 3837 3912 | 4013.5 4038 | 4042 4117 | -0.021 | 3.22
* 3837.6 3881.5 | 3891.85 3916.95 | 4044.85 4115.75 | 0.066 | 3.18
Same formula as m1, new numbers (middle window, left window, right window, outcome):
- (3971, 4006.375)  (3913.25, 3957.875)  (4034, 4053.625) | -2.5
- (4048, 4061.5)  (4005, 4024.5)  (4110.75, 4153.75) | -0.4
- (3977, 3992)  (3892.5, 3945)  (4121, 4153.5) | -2.3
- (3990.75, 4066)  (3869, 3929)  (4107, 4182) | -3.0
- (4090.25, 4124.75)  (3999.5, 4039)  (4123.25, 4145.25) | 1.8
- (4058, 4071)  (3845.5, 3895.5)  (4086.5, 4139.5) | -0.2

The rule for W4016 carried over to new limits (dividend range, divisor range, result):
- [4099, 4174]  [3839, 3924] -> 1.11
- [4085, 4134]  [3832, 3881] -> 1.09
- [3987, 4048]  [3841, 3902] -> 1.11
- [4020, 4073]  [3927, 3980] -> 1.25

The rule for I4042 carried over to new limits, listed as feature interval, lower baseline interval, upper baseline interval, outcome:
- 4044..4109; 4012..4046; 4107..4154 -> 0.00 mag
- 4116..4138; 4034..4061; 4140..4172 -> 0.02 mag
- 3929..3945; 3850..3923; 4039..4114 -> 0.38 mag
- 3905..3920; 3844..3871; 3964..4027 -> 0.01 mag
